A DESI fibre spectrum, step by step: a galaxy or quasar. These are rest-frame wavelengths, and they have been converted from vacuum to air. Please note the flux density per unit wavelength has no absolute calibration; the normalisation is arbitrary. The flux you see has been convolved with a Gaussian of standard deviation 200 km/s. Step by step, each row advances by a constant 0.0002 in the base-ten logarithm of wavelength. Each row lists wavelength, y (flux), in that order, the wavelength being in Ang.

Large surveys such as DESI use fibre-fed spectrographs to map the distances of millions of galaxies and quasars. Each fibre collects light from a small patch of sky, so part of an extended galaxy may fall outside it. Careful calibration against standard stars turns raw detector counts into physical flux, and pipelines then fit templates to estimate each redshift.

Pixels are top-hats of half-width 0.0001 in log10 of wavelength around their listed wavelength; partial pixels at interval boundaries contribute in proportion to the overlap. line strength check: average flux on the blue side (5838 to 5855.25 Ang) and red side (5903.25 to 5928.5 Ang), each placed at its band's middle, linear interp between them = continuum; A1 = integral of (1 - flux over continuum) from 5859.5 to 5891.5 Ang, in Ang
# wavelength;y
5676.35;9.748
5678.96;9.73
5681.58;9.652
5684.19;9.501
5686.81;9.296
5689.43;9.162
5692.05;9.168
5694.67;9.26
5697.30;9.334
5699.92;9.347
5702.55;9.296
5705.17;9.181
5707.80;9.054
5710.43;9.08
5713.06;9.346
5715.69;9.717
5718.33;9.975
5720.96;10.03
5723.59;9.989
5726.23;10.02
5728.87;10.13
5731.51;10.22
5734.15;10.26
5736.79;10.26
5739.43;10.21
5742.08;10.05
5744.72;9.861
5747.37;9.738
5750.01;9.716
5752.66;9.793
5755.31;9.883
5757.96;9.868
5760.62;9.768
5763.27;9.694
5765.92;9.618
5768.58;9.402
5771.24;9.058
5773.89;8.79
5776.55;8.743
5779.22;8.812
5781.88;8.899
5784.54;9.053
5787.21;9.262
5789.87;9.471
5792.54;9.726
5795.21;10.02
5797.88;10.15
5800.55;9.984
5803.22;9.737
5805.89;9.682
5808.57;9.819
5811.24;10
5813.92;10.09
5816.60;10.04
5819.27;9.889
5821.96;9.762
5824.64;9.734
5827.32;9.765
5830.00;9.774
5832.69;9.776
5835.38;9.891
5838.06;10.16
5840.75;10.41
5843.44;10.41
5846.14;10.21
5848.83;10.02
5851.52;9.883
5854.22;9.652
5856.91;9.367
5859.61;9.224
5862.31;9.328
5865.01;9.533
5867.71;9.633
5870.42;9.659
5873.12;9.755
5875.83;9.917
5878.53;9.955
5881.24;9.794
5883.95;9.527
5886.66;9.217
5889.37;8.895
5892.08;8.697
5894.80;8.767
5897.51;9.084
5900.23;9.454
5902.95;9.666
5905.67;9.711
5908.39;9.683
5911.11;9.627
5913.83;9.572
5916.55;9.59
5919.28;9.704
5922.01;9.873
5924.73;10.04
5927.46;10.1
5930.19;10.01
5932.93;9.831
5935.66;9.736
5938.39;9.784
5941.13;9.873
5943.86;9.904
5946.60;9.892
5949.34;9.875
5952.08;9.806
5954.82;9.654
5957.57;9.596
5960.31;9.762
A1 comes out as 1.4 Ang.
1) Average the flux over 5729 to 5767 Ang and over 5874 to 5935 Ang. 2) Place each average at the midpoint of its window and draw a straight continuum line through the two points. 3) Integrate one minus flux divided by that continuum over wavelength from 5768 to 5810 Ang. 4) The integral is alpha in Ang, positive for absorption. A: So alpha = 1.8 Ang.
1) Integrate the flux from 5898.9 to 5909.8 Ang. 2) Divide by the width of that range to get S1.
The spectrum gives 9.63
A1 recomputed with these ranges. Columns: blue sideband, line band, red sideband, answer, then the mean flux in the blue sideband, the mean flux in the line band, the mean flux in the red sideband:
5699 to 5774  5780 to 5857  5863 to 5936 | -1.3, 9.72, 9.82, 9.59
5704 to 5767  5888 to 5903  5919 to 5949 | 1.3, 9.81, 9.04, 9.89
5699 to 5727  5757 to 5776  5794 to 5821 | 0.7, 9.54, 9.42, 9.94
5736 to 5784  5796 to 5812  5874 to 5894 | -0.7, 9.55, 9.9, 9.42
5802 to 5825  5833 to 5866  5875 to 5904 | -0.7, 9.87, 9.84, 9.35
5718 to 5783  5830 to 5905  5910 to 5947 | 1.2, 9.71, 9.63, 9.82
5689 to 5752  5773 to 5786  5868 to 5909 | 1.0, 9.69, 8.86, 9.45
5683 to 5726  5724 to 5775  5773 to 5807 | -2.1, 9.44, 9.81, 9.42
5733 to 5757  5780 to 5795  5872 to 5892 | 0.8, 9.97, 9.32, 9.52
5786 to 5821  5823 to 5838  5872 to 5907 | -0.2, 9.84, 9.83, 9.41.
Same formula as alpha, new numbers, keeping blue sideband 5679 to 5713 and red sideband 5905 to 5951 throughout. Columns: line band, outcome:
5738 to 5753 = -0.8 Ang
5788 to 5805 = -0.5 Ang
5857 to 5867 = 0.3 Ang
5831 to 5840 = -0.3 Ang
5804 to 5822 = -0.6 Ang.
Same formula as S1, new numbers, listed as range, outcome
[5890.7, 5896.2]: 8.74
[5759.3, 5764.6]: 9.75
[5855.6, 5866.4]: 9.36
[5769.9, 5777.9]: 8.86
